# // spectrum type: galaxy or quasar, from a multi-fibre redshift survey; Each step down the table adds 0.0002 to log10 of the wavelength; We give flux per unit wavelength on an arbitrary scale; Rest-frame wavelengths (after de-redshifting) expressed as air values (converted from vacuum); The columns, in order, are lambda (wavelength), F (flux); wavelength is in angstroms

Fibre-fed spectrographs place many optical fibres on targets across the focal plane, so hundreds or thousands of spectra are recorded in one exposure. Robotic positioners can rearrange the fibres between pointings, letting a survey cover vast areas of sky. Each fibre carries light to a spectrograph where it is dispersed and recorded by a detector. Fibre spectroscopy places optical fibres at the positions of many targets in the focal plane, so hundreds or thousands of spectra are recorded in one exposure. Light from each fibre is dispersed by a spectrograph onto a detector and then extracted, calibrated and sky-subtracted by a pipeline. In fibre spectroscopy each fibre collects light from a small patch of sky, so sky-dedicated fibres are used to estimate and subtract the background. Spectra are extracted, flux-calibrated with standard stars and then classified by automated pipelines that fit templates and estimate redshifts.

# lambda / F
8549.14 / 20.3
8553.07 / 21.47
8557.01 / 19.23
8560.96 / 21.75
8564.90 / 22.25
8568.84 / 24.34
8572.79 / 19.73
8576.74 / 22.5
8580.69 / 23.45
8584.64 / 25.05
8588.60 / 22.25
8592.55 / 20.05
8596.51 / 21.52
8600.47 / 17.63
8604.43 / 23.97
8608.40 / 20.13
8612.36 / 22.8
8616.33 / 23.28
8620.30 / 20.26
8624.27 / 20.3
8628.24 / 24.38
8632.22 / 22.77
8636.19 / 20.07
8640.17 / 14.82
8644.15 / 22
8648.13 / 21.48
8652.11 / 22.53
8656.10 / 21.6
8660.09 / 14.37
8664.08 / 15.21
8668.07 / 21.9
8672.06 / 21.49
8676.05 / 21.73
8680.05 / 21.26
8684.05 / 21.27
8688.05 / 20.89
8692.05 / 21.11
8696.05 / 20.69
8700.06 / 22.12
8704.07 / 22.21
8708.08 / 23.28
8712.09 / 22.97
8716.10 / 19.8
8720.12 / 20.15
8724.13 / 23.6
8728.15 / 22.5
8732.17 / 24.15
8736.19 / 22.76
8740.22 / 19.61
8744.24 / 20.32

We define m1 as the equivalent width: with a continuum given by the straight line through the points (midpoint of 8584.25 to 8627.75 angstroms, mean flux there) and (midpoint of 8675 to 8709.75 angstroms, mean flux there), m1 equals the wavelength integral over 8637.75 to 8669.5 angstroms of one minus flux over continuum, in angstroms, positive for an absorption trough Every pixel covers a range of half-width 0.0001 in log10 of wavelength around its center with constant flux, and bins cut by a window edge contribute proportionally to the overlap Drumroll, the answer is 3.5 angstroms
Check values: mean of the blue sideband 21.5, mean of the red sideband 21.6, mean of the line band 19.2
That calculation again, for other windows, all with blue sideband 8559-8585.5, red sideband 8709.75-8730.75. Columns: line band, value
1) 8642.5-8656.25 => 0.2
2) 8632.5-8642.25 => 1.7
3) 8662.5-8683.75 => 1.6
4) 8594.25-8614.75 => 1.1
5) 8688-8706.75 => 0.4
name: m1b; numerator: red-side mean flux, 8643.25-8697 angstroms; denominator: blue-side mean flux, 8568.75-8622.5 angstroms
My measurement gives 0.94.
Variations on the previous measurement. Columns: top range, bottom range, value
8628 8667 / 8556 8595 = 0.89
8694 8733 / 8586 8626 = 1.04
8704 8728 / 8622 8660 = 1.06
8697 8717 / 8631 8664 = 1.13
